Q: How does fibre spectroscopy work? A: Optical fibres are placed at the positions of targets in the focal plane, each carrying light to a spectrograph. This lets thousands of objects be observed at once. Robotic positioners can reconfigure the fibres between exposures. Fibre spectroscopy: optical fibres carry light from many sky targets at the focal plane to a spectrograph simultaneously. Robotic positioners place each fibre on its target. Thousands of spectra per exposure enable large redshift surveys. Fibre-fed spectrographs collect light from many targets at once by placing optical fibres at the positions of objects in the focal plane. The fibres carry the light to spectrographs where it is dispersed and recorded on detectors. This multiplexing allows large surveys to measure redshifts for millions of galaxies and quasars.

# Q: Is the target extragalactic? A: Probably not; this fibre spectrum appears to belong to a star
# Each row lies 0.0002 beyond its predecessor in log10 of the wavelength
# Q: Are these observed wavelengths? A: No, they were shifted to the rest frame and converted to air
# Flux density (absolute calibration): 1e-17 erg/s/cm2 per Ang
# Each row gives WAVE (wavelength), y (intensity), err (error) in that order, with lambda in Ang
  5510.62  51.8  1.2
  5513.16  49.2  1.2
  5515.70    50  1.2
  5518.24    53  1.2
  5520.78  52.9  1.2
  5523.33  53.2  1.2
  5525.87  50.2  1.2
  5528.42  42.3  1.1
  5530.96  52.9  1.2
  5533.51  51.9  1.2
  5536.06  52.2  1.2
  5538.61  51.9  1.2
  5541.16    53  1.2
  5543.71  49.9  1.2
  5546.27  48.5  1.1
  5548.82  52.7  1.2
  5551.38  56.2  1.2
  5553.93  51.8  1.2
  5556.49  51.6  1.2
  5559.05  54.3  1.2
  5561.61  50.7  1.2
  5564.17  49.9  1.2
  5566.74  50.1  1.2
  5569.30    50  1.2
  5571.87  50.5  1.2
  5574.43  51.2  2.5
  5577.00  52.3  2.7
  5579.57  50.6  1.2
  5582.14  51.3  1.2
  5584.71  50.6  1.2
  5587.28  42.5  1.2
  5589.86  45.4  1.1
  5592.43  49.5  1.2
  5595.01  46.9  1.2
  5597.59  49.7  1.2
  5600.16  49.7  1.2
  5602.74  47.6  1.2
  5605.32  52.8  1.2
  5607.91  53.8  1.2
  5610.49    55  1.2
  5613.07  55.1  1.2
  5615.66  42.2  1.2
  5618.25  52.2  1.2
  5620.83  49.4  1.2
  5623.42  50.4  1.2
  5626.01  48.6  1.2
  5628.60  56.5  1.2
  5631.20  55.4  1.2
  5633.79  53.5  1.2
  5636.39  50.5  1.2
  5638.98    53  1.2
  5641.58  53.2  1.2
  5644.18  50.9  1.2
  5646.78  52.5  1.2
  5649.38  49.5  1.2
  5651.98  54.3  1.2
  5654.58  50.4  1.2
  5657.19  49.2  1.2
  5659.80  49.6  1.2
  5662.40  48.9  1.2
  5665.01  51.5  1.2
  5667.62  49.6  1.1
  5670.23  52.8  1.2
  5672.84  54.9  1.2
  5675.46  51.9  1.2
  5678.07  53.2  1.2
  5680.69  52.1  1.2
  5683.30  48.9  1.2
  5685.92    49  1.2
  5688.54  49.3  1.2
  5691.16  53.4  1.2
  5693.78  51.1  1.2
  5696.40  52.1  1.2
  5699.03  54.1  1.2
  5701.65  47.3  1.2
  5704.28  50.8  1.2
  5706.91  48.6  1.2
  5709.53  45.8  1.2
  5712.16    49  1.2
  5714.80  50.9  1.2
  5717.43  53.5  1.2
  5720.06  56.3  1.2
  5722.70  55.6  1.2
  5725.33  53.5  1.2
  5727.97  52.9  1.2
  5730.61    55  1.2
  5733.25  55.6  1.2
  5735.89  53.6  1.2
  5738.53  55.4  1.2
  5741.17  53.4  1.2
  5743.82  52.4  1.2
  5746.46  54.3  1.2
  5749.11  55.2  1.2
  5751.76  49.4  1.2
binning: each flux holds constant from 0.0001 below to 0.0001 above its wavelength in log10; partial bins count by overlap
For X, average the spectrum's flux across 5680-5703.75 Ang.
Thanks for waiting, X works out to 50.8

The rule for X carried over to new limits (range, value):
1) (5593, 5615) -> 51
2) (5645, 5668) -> 50.7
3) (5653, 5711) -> 50.7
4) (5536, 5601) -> 50.5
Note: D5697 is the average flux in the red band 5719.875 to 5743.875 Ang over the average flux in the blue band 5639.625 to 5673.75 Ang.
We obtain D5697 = 1.06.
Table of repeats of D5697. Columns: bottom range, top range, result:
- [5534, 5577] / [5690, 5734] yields 1.01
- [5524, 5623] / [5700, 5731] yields 1.02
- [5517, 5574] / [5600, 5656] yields 1.01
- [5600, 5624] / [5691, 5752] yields 1.03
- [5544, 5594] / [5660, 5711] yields 1.01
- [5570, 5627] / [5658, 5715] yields 1.02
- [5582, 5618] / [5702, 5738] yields 1.06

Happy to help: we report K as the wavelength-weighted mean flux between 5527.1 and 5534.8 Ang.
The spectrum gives 49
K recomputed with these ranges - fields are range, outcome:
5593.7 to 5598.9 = 48.3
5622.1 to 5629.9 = 51.8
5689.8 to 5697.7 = 52.2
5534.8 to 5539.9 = 52.1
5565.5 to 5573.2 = 50.2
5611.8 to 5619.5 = 49.8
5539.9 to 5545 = 51.4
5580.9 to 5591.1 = 47.4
